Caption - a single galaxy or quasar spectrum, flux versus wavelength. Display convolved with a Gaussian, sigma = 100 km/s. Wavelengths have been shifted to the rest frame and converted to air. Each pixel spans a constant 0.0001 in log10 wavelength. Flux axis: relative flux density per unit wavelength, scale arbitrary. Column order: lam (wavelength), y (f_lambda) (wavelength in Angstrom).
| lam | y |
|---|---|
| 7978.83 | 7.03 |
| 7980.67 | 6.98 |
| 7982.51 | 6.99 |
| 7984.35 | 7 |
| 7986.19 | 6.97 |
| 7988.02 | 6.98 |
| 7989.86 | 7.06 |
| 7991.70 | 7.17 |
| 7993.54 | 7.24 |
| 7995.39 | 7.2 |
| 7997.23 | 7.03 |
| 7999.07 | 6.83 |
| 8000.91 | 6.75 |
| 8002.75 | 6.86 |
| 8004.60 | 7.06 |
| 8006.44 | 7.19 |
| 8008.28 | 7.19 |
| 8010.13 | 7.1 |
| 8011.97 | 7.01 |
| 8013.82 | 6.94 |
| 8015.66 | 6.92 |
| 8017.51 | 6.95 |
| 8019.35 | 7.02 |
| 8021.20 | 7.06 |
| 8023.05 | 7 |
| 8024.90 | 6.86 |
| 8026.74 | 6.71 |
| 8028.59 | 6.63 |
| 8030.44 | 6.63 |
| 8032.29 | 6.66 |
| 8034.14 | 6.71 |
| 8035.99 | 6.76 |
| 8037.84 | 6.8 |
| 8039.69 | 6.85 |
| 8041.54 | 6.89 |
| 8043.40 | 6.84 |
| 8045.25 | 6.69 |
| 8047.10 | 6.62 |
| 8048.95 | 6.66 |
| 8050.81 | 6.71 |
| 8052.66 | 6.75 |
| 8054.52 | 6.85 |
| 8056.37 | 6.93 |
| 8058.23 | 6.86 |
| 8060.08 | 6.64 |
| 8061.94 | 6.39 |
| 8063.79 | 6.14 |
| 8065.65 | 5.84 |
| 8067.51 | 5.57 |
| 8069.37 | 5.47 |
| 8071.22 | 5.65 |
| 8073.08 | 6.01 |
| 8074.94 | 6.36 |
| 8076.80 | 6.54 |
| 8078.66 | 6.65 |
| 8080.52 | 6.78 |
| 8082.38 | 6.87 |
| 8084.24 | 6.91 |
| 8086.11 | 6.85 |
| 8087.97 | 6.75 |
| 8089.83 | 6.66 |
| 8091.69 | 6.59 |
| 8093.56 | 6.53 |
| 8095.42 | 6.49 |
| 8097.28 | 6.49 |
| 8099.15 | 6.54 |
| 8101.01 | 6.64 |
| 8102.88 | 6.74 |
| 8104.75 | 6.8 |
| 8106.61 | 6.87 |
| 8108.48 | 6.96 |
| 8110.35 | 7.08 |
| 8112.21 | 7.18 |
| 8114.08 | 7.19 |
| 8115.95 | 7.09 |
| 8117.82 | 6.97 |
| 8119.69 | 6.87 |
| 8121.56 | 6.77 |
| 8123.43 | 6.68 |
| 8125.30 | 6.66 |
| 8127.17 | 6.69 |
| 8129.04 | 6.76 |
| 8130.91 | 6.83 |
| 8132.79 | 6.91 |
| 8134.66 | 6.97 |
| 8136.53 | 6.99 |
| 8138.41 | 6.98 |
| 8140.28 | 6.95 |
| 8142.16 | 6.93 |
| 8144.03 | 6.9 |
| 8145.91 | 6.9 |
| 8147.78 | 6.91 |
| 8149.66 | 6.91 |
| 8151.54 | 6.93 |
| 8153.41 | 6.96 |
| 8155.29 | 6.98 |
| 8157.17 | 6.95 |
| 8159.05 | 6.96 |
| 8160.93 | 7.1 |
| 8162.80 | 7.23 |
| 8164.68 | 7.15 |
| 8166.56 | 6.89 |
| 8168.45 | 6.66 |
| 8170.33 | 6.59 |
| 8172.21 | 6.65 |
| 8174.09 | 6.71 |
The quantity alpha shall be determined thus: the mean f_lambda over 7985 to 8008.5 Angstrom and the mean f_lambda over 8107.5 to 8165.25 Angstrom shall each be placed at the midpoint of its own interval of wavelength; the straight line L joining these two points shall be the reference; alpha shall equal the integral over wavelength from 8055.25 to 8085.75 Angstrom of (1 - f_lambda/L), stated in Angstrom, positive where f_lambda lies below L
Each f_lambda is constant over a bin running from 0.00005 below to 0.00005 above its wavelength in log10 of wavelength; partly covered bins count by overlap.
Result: 2.73 Angstrom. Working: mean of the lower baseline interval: 7.04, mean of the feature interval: 6.36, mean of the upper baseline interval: 6.95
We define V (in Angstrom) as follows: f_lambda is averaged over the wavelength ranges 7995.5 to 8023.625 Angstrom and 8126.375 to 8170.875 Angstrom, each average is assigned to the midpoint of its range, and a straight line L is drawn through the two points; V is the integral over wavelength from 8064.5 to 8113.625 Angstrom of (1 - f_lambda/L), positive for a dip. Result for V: 3.0 Angstrom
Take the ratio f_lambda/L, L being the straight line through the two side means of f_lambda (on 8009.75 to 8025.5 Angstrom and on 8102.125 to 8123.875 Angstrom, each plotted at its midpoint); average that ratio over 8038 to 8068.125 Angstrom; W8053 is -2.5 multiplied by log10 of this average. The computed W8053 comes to 0.060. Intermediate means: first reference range 6.98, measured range 6.59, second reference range 6.94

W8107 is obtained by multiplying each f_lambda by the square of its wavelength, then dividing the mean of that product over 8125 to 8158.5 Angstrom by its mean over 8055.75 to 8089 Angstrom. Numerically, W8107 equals 1.1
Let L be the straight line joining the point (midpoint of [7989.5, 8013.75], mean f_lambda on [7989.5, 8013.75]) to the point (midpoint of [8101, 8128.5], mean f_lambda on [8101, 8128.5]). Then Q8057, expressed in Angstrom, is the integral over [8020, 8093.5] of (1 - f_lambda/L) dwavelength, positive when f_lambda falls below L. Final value 4.0 Angstrom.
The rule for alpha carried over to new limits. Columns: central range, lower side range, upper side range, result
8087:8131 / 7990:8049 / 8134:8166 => 1.1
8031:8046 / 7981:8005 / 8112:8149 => 0.4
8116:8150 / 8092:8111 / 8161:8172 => -0.4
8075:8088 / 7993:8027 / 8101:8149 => 0.4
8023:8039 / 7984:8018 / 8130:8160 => 0.6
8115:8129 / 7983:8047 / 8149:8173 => 0.2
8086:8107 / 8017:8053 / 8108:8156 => 0.7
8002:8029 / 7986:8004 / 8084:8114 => 0.0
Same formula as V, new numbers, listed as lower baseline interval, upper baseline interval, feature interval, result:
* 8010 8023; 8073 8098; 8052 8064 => 0.2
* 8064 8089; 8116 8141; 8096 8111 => -0.3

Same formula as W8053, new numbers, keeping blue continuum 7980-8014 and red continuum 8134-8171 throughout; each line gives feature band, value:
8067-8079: 0.161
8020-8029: 0.023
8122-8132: 0.037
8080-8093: 0.034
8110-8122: -0.010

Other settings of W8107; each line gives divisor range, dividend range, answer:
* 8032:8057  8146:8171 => 1.06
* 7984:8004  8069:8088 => 0.94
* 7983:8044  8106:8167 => 1.03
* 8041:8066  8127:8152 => 1.06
